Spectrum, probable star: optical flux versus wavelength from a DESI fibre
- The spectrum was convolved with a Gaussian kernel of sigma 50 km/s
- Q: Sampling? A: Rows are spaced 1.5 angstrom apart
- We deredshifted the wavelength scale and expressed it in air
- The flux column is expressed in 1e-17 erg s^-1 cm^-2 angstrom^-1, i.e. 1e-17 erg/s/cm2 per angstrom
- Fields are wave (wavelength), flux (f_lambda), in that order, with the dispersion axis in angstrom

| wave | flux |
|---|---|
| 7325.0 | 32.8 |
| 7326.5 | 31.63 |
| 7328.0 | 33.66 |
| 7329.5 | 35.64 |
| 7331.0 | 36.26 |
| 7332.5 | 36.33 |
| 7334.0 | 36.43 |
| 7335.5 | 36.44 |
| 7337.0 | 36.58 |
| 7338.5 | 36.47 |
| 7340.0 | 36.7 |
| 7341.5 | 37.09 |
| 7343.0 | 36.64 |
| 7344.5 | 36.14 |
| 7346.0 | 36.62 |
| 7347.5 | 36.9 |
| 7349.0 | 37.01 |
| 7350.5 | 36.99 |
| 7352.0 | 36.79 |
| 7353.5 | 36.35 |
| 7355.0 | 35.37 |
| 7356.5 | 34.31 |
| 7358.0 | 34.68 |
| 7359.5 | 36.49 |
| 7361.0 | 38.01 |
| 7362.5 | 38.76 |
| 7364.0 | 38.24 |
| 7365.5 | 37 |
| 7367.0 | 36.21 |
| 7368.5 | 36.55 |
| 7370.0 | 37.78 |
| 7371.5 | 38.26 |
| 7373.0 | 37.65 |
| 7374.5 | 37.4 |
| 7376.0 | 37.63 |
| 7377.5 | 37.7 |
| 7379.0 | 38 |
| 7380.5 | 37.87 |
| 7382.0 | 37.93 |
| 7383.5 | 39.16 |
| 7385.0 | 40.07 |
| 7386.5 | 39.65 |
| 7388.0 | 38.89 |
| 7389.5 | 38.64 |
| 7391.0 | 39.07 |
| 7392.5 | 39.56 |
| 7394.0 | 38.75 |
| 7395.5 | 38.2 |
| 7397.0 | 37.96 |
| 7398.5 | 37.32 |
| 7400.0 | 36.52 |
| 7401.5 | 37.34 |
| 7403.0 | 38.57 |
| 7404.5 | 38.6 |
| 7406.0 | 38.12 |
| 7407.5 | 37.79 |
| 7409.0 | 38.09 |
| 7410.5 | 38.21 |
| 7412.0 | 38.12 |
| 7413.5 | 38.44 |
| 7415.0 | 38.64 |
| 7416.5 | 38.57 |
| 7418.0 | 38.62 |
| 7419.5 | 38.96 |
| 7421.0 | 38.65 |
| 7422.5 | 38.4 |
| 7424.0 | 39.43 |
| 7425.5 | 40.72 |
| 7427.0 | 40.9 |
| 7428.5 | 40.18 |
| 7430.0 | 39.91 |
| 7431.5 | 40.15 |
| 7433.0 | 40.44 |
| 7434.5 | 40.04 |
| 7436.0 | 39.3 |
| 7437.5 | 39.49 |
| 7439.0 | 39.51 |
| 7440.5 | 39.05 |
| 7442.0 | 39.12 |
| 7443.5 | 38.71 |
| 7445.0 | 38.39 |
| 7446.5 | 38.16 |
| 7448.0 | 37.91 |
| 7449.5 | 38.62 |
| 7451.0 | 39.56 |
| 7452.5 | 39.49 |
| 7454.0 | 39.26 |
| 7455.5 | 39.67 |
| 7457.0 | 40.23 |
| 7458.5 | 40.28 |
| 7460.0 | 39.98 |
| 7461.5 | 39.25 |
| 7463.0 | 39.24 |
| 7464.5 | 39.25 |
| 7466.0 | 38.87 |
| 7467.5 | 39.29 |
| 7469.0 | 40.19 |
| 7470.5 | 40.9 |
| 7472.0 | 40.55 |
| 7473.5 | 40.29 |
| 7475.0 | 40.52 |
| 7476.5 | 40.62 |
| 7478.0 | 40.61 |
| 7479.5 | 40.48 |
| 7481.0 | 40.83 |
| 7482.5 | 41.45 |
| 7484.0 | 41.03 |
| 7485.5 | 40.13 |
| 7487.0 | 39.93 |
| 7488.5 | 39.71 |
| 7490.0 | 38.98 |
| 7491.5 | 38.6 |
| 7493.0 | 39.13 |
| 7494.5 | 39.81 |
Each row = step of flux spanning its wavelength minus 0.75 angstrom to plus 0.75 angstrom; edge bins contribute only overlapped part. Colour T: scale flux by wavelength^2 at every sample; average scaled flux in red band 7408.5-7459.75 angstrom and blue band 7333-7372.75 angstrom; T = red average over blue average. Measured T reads 1.09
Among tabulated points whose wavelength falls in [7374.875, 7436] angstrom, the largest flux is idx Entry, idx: 40.9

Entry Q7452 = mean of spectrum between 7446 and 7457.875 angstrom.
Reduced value 39.1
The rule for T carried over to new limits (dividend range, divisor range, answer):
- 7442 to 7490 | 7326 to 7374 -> 1.13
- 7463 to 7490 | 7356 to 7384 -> 1.11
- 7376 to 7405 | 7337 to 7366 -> 1.06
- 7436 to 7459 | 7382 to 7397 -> 1.02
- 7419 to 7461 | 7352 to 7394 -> 1.07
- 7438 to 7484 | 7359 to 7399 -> 1.06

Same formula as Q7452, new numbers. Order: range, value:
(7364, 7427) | 38.3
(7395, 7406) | 37.8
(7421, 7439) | 39.8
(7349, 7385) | 37.2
